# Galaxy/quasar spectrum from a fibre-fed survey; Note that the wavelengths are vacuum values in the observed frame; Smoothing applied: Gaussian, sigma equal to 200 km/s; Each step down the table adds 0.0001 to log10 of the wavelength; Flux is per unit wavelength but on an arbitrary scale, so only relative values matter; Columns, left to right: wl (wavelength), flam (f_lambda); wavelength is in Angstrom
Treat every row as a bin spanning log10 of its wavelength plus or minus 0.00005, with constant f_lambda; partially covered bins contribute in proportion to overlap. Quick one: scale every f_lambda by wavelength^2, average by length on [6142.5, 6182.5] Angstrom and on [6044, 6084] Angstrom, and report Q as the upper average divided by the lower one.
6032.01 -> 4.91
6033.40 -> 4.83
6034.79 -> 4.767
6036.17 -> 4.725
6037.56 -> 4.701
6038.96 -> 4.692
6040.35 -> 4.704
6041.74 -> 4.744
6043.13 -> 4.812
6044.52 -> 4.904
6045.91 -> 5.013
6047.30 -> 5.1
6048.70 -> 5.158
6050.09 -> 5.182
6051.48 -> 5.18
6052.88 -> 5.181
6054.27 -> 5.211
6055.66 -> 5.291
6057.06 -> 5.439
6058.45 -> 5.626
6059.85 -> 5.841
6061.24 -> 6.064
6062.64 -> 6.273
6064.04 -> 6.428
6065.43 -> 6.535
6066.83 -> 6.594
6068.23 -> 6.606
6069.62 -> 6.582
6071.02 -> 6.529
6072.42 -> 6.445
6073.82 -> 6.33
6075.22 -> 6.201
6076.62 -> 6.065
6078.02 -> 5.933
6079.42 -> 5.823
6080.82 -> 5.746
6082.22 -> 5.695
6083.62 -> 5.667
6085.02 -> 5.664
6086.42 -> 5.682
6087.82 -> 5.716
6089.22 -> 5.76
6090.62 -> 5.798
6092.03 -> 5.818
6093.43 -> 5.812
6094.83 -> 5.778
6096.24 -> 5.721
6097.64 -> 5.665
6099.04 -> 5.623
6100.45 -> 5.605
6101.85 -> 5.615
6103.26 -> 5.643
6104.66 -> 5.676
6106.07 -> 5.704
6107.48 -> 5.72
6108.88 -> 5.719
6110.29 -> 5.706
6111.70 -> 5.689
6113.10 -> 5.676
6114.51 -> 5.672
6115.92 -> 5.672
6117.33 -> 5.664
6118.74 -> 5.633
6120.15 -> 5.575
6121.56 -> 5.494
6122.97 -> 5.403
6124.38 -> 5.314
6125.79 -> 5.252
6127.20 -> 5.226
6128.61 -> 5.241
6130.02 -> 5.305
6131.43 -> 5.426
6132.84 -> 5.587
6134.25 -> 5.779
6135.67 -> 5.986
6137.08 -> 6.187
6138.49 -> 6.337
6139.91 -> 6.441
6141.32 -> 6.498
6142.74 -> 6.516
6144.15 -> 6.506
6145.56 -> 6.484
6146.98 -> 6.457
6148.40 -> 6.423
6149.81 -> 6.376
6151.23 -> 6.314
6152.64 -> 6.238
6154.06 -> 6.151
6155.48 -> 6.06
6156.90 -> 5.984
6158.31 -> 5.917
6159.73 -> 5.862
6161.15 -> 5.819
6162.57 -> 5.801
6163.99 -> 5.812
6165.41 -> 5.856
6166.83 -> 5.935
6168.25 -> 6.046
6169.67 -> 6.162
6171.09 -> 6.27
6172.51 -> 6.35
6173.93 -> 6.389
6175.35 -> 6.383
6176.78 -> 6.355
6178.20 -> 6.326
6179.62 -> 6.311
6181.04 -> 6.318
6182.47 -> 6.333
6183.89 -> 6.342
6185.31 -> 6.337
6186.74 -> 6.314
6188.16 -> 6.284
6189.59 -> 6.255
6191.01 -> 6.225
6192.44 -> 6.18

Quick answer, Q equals 1.10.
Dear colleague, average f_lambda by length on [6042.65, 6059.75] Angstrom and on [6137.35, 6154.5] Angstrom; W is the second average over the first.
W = 1.23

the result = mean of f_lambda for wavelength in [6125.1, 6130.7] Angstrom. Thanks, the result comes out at 5.26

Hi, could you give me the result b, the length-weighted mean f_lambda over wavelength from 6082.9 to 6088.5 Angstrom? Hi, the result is 5.69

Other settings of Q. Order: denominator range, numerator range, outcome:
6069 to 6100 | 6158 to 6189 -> 1.07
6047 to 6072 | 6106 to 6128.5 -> 0.97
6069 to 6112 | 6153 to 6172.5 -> 1.05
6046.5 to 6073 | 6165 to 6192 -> 1.11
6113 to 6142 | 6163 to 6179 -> 1.10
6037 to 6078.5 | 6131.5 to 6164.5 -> 1.12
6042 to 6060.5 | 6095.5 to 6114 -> 1.11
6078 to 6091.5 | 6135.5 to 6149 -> 1.14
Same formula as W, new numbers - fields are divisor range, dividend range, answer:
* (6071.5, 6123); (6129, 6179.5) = 1.06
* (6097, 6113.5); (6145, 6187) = 1.09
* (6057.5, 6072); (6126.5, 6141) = 0.92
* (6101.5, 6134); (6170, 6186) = 1.14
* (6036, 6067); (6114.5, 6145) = 1.08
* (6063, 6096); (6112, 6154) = 0.97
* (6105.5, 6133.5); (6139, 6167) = 1.12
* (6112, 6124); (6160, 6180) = 1.09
